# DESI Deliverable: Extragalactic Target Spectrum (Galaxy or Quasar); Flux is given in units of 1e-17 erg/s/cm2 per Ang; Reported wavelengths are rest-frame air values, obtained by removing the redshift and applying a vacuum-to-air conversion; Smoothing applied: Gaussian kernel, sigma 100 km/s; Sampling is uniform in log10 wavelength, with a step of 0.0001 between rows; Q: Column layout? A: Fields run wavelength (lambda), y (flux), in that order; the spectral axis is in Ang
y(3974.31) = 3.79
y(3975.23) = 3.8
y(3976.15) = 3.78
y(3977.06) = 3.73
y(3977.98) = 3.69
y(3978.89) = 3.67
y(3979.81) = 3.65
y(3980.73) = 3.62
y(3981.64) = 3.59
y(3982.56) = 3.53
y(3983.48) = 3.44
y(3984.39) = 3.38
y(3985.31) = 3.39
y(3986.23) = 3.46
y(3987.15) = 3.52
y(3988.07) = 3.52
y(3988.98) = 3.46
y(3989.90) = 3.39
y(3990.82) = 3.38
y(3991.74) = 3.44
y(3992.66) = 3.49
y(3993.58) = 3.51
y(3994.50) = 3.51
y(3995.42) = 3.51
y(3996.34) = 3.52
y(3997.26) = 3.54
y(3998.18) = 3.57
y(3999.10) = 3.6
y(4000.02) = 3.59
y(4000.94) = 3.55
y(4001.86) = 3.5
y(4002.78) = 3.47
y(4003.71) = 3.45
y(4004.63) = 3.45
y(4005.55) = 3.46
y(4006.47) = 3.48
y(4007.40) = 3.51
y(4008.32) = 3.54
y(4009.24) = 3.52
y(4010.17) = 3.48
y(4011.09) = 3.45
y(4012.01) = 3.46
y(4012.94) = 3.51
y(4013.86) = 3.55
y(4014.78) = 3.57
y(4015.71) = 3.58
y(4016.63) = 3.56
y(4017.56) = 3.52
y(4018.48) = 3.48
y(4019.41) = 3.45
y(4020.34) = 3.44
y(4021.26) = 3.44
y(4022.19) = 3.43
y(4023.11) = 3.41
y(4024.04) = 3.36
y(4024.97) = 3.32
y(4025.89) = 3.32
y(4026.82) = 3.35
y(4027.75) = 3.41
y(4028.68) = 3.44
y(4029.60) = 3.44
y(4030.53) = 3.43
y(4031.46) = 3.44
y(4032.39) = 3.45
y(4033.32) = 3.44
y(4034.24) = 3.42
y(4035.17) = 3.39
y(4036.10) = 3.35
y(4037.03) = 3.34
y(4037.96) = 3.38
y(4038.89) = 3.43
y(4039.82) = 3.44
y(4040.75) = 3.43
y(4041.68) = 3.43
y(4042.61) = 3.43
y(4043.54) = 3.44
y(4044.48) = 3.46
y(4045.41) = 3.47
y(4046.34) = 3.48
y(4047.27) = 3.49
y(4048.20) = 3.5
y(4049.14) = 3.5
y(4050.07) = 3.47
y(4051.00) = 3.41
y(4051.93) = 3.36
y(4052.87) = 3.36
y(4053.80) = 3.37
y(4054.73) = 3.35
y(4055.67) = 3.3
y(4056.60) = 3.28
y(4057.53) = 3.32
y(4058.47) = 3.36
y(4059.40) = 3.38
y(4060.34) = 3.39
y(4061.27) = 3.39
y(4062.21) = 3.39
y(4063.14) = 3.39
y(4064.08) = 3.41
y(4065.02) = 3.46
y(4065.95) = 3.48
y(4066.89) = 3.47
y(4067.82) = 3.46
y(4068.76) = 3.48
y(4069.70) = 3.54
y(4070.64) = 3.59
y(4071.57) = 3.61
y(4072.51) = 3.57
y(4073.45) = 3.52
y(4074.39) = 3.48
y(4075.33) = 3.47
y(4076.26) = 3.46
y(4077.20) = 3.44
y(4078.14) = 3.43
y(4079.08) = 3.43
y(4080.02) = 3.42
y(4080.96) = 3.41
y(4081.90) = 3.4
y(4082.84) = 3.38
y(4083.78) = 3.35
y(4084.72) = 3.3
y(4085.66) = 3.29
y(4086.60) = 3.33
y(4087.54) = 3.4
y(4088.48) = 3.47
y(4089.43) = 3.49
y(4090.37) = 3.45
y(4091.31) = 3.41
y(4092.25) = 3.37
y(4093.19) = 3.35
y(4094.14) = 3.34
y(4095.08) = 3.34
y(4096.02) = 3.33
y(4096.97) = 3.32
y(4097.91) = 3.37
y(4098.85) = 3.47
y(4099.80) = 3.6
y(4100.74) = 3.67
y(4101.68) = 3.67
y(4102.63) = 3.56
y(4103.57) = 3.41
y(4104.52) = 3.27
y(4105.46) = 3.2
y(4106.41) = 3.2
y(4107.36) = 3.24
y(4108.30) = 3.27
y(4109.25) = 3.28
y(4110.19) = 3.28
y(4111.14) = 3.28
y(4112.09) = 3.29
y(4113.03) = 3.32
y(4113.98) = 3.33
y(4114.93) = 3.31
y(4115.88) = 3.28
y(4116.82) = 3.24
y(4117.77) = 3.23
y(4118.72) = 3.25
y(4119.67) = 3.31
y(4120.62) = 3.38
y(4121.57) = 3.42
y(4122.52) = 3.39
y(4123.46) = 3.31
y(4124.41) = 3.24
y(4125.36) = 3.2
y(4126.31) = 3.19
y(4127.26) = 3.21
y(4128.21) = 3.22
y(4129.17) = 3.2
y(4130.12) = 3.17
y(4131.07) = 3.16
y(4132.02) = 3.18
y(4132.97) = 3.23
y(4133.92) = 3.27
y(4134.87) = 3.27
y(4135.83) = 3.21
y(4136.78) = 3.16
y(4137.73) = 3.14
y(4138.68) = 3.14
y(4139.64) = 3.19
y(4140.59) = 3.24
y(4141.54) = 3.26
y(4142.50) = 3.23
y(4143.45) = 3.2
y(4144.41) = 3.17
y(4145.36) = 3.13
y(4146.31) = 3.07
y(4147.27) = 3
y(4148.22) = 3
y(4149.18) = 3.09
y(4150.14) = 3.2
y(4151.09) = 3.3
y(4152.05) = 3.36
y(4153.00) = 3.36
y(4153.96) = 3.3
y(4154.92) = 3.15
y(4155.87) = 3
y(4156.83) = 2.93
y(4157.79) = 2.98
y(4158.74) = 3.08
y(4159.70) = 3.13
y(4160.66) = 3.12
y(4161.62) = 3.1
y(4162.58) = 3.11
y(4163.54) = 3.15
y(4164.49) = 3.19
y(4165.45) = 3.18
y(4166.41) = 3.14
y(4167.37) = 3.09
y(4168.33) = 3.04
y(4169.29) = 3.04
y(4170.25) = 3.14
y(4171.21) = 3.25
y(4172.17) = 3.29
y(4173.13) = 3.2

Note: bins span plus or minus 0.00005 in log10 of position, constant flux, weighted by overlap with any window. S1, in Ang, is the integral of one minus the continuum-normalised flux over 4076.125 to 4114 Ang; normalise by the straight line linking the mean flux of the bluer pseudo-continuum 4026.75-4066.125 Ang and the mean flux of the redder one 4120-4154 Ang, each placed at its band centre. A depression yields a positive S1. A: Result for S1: -0.86 Ang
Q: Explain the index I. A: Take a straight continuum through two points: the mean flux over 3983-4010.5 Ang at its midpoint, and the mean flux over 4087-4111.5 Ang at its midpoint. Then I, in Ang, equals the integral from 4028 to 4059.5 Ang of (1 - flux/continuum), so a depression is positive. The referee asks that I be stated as 0.3 Ang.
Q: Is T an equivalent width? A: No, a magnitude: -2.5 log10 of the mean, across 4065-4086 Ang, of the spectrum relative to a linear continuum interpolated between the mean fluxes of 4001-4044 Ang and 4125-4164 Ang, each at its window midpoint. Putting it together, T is -0.04 mag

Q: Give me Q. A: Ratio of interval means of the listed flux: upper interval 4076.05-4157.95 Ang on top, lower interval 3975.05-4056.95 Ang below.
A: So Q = 0.95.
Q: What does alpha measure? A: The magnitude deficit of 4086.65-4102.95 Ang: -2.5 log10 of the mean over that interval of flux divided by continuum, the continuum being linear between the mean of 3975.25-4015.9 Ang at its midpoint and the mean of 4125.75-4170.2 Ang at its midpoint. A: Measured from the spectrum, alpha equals -0.05 mag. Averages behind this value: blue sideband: 3.53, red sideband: 3.16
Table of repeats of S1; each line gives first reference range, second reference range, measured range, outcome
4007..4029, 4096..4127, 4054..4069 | 0.0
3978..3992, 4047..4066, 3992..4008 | -0.1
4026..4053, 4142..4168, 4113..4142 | -0.3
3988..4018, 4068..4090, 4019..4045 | 0.5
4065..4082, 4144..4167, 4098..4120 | -0.1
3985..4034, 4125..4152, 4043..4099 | -1.4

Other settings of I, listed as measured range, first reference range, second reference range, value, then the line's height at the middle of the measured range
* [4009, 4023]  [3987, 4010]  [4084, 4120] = -0.1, 3.47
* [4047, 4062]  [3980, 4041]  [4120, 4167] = -0.1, 3.37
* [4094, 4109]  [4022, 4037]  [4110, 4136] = -0.4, 3.29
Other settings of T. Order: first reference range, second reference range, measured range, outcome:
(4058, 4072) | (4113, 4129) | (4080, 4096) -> 0.00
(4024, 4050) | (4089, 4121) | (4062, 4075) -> -0.03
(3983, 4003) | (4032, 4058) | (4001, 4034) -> 0.00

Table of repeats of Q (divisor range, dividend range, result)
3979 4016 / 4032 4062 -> 0.97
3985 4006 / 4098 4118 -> 0.96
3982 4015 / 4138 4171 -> 0.90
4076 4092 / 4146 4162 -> 0.92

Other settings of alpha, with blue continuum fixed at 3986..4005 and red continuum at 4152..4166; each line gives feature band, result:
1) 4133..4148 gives 0.00 mag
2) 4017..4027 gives 0.01 mag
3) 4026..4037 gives 0.00 mag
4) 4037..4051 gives -0.02 mag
